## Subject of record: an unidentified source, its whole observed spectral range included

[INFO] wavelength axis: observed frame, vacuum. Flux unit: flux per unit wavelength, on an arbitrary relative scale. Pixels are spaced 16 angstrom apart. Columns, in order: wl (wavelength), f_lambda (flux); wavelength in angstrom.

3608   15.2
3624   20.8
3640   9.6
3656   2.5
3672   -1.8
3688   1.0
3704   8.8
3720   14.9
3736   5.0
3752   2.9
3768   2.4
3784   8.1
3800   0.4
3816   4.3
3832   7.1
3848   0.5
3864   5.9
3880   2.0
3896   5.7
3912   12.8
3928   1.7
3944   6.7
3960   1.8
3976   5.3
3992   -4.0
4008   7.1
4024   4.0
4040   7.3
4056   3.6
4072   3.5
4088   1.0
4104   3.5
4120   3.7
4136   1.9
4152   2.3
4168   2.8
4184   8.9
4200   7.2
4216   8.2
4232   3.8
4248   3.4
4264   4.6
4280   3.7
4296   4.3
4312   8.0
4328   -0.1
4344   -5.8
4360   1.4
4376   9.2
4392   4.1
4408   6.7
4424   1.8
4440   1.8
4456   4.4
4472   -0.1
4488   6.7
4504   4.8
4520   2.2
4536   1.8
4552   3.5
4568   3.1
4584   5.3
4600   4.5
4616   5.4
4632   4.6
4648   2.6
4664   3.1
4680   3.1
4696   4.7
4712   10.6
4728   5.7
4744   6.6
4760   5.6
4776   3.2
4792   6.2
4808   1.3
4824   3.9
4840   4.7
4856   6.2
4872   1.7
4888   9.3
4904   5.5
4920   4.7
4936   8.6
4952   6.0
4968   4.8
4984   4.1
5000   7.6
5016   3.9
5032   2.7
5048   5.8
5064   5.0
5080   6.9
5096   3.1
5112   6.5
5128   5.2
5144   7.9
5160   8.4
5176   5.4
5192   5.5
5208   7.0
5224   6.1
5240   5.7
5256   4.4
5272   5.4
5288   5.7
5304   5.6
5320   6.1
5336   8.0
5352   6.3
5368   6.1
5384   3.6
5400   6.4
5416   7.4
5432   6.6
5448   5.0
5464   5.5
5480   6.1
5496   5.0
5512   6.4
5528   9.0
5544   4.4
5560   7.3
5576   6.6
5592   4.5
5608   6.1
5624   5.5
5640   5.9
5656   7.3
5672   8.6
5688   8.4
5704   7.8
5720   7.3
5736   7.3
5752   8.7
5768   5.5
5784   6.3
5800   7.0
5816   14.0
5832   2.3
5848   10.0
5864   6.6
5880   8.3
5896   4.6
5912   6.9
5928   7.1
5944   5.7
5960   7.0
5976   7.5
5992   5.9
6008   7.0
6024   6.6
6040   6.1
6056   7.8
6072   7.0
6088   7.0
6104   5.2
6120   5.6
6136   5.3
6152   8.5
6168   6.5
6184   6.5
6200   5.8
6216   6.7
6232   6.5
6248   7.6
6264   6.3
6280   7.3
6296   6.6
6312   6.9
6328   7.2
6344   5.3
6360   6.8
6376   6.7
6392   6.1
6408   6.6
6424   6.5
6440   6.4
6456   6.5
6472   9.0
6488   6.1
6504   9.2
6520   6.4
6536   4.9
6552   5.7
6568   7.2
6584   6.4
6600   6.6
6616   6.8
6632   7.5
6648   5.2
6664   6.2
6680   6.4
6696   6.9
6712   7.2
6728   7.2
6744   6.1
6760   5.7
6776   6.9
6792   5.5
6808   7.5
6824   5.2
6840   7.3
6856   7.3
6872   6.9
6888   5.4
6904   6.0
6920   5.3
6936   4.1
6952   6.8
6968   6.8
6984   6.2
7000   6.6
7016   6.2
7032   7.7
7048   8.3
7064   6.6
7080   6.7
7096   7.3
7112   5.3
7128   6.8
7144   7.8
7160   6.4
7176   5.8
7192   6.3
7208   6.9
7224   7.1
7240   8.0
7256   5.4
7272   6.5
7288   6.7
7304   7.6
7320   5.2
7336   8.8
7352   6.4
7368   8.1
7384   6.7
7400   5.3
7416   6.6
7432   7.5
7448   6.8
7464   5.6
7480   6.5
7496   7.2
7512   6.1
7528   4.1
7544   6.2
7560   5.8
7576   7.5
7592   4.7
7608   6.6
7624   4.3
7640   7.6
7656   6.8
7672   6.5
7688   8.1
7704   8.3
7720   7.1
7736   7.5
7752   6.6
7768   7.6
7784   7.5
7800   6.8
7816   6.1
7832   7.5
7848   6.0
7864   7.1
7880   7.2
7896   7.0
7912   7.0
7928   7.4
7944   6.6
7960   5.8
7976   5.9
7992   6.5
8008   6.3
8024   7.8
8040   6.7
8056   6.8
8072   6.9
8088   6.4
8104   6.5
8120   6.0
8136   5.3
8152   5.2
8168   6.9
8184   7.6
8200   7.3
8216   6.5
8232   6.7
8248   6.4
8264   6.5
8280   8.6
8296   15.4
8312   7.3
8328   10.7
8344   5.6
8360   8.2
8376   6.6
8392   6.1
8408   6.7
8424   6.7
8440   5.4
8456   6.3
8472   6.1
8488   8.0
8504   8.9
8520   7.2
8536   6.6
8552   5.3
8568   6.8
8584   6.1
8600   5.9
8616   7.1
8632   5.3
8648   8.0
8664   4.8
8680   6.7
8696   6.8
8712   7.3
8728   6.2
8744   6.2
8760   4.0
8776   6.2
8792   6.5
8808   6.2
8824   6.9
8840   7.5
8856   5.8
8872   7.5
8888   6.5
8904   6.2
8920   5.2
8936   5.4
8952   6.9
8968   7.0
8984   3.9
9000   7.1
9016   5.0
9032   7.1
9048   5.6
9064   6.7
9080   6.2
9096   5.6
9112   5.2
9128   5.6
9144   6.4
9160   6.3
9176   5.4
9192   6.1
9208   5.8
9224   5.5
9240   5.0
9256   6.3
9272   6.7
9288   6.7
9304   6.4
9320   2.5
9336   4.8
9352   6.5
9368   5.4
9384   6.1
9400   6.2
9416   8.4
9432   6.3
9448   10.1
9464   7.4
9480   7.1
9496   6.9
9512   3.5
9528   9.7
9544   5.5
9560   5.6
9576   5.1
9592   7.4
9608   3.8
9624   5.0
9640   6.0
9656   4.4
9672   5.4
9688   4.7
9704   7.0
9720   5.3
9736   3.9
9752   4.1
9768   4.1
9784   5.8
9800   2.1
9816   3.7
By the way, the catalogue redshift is 0.26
